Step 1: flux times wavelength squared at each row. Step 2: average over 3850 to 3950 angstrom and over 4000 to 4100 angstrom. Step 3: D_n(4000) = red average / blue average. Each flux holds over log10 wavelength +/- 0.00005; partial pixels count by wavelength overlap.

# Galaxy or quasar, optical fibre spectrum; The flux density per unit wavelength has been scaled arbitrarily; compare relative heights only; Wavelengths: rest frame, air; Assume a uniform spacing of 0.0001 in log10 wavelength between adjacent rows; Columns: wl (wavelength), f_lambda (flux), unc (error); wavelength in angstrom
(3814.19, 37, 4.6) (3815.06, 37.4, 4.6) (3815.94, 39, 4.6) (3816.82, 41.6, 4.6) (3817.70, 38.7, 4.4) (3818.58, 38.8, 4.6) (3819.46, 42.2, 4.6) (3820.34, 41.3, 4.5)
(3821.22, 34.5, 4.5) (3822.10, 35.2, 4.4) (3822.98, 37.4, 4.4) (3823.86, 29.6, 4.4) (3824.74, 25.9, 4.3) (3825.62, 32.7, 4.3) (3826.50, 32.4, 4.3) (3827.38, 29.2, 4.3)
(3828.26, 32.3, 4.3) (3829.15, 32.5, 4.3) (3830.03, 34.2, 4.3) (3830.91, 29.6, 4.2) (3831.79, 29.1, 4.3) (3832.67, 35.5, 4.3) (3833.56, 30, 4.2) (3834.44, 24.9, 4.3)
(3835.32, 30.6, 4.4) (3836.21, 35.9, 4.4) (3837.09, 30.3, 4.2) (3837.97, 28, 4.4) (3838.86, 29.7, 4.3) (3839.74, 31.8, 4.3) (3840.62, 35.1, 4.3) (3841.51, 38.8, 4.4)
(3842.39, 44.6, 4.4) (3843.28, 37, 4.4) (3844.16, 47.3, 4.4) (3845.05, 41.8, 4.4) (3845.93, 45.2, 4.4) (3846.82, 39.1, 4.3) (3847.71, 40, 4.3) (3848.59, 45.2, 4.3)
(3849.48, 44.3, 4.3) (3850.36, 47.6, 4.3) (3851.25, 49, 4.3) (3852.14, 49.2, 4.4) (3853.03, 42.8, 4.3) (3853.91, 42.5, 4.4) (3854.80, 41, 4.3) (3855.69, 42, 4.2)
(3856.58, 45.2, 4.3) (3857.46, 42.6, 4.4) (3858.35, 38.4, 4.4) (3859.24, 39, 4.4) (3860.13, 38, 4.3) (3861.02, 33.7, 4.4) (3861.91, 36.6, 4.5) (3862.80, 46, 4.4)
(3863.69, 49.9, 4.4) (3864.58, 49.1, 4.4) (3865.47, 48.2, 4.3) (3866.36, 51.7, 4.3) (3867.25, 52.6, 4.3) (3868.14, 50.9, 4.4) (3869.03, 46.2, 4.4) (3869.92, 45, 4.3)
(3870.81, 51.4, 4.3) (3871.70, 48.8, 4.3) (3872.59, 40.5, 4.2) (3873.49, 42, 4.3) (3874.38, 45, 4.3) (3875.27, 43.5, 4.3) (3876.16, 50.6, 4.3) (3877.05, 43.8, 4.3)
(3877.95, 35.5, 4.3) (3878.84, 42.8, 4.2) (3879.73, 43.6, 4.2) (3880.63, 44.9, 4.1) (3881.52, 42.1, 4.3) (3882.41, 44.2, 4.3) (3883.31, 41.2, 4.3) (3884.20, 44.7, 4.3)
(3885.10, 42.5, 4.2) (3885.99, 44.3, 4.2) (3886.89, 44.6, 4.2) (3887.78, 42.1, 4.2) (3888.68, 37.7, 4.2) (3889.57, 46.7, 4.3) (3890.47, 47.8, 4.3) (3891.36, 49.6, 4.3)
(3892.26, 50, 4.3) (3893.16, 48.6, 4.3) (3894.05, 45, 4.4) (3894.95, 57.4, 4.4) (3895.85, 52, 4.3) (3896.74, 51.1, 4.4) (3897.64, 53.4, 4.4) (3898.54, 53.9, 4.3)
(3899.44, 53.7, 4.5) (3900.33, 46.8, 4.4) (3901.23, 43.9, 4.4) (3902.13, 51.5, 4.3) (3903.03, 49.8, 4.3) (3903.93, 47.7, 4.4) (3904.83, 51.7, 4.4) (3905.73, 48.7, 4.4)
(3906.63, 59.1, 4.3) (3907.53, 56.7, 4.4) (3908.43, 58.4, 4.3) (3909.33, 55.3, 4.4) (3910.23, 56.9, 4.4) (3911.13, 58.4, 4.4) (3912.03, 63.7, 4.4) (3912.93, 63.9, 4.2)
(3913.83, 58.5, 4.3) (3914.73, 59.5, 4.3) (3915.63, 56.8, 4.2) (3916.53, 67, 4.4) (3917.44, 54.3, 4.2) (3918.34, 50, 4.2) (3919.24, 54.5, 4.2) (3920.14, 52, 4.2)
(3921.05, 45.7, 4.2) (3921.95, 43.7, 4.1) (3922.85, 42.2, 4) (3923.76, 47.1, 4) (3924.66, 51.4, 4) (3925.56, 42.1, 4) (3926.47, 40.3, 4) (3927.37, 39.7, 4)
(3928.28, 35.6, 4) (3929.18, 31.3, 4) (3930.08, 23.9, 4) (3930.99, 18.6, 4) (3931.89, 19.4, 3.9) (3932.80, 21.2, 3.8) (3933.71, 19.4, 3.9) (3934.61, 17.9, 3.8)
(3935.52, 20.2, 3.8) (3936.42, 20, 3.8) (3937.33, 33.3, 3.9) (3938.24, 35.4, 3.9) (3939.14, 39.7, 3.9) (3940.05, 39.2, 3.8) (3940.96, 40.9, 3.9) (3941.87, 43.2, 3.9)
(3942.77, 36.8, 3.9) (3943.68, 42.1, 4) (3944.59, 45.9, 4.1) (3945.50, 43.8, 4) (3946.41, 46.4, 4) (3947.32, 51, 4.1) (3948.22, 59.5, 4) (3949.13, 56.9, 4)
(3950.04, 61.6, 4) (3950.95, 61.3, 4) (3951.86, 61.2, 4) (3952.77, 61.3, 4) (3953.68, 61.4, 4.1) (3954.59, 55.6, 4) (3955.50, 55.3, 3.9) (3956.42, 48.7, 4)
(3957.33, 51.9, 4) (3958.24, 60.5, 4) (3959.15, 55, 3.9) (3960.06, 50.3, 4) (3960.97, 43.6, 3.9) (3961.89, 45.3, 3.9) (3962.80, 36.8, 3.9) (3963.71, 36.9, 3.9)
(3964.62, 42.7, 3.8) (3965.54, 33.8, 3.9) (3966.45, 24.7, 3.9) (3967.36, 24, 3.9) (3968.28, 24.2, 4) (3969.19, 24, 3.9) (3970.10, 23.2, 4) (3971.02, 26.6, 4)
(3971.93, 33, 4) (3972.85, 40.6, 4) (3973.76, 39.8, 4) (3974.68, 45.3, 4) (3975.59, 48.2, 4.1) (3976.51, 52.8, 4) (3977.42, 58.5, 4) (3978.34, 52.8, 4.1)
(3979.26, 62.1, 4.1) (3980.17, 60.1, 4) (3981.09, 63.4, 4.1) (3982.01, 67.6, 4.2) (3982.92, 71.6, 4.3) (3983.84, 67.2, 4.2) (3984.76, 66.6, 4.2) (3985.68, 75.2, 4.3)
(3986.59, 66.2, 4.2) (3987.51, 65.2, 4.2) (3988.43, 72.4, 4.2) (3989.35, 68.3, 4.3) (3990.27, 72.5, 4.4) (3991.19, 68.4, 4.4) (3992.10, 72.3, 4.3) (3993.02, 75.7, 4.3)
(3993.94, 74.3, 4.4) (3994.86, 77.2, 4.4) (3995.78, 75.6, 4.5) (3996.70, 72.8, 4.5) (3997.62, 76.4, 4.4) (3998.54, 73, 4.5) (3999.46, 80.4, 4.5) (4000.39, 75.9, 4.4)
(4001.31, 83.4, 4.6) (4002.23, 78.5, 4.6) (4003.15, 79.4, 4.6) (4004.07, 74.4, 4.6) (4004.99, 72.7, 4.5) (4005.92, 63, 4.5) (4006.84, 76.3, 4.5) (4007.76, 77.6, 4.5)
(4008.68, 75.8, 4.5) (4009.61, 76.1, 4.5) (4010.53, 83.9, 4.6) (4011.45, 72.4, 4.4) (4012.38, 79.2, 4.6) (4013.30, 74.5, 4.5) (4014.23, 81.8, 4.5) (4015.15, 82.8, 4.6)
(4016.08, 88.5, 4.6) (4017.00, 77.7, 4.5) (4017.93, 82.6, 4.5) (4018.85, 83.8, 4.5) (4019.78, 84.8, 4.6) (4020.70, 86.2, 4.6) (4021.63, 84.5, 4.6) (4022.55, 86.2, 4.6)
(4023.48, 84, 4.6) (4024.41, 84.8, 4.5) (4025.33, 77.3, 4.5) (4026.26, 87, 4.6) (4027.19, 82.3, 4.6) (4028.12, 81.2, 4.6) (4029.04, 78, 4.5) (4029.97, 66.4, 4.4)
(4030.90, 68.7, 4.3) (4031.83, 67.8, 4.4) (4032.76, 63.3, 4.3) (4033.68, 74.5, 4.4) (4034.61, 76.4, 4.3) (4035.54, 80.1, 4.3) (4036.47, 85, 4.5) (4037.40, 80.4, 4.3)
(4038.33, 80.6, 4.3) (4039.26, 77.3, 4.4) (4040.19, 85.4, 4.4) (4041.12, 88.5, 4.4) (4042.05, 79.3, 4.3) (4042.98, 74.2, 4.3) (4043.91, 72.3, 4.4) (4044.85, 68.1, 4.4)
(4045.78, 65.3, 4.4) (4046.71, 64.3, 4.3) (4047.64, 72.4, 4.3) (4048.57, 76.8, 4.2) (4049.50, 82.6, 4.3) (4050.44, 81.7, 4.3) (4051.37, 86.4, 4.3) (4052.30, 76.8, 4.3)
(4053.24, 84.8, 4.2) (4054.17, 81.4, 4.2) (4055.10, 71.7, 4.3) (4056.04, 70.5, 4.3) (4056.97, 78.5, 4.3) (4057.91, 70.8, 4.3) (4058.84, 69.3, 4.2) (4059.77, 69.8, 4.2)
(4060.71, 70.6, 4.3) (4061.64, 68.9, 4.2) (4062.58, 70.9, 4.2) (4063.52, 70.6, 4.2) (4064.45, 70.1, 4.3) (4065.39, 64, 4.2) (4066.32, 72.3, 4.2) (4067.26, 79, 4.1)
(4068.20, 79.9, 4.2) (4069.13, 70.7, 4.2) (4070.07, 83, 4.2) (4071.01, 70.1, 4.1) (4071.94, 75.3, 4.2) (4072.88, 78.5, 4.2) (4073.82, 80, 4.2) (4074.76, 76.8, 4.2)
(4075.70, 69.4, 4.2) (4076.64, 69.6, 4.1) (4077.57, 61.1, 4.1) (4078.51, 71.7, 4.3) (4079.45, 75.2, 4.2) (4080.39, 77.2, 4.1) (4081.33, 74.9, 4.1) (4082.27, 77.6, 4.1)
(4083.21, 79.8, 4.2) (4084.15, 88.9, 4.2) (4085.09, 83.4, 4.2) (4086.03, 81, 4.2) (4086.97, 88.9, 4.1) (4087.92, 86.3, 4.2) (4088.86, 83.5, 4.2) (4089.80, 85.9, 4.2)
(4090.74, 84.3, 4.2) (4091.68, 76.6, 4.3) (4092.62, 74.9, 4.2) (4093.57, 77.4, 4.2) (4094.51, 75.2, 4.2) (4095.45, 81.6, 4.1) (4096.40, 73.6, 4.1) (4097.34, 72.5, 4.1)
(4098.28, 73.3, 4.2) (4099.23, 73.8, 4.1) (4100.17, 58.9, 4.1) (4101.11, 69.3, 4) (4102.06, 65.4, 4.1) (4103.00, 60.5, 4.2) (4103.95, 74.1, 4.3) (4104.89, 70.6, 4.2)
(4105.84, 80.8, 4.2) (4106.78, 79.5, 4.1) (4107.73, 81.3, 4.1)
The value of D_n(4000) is 1.84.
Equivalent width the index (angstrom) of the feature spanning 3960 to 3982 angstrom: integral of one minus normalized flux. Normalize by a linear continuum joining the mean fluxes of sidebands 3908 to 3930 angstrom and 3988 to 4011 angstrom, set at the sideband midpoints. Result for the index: 8.2 angstrom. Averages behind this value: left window 50.7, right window 75.1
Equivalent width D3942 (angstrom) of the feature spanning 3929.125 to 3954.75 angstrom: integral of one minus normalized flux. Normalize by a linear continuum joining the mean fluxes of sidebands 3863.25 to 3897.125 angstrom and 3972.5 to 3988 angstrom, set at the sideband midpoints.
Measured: 6.71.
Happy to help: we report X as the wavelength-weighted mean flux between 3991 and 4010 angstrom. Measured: 75.3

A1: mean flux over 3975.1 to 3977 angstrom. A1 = 50.7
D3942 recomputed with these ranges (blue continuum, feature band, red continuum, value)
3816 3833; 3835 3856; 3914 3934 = -2.3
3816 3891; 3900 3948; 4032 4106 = 6.7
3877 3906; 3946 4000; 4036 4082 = 4.6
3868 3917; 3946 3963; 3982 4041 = 2.5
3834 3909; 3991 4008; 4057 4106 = -3.3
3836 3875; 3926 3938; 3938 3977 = 4.8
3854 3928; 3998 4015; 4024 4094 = -2.3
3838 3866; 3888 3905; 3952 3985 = -2.0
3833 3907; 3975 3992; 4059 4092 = -0.7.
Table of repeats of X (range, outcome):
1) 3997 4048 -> 77.7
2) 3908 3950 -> 43.7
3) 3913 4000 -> 49.7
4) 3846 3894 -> 44.4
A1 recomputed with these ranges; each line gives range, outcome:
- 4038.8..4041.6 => 83.8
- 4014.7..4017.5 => 82.8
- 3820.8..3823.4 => 35.7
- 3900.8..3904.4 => 48.2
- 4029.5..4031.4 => 67.4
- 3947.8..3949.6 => 58.2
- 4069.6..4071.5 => 76.7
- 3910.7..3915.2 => 60.9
